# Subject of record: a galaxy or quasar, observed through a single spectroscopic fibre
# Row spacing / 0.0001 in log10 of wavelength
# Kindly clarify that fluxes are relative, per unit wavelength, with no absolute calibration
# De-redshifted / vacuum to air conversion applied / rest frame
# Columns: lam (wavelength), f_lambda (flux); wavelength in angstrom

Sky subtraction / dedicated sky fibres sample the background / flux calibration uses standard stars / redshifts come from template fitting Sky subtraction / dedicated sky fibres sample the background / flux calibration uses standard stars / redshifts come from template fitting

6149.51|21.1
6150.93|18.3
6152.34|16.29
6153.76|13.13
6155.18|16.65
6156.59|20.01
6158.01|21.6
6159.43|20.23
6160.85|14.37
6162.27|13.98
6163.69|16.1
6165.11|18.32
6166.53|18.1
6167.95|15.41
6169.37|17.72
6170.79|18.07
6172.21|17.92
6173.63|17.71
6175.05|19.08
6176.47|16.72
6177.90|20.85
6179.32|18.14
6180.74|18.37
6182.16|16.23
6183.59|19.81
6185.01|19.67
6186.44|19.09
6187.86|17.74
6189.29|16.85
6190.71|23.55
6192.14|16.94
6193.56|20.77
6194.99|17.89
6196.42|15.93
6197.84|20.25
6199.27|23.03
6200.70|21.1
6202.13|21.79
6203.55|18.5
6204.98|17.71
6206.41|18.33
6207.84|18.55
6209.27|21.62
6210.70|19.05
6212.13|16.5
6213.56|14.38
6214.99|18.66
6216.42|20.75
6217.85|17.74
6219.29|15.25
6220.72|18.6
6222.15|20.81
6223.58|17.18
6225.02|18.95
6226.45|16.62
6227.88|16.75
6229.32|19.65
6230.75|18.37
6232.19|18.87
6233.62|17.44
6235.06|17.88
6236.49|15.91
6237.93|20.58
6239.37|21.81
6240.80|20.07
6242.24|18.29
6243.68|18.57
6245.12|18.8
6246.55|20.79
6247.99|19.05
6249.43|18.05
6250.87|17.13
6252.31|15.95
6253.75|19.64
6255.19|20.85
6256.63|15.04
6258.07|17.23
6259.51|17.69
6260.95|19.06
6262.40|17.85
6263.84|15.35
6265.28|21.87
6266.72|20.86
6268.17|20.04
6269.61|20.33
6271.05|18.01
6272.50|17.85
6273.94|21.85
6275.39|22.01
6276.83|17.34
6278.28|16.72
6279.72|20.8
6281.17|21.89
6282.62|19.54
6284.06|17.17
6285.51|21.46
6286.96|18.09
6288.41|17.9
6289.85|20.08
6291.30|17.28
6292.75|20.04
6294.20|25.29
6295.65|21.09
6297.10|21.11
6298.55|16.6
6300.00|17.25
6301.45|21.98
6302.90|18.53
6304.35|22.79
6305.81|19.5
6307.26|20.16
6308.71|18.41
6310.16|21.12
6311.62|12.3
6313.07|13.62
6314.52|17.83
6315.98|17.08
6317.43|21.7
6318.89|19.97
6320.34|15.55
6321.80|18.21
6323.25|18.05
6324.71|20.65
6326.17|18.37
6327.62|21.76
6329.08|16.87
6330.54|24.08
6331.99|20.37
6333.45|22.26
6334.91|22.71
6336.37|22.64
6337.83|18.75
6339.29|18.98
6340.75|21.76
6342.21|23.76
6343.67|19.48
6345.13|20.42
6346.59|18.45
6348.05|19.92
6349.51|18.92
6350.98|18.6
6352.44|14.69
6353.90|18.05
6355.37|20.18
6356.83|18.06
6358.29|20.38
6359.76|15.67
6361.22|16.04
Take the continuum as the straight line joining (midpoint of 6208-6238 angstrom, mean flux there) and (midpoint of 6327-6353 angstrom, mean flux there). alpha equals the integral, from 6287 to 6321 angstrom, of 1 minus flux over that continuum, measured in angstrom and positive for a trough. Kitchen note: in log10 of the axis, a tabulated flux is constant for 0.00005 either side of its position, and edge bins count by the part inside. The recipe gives 1.05 angstrom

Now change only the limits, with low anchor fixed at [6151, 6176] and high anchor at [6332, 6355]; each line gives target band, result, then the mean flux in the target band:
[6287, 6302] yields -0.4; 19.8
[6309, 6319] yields 1.0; 17.5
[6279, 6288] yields -0.3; 19.7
